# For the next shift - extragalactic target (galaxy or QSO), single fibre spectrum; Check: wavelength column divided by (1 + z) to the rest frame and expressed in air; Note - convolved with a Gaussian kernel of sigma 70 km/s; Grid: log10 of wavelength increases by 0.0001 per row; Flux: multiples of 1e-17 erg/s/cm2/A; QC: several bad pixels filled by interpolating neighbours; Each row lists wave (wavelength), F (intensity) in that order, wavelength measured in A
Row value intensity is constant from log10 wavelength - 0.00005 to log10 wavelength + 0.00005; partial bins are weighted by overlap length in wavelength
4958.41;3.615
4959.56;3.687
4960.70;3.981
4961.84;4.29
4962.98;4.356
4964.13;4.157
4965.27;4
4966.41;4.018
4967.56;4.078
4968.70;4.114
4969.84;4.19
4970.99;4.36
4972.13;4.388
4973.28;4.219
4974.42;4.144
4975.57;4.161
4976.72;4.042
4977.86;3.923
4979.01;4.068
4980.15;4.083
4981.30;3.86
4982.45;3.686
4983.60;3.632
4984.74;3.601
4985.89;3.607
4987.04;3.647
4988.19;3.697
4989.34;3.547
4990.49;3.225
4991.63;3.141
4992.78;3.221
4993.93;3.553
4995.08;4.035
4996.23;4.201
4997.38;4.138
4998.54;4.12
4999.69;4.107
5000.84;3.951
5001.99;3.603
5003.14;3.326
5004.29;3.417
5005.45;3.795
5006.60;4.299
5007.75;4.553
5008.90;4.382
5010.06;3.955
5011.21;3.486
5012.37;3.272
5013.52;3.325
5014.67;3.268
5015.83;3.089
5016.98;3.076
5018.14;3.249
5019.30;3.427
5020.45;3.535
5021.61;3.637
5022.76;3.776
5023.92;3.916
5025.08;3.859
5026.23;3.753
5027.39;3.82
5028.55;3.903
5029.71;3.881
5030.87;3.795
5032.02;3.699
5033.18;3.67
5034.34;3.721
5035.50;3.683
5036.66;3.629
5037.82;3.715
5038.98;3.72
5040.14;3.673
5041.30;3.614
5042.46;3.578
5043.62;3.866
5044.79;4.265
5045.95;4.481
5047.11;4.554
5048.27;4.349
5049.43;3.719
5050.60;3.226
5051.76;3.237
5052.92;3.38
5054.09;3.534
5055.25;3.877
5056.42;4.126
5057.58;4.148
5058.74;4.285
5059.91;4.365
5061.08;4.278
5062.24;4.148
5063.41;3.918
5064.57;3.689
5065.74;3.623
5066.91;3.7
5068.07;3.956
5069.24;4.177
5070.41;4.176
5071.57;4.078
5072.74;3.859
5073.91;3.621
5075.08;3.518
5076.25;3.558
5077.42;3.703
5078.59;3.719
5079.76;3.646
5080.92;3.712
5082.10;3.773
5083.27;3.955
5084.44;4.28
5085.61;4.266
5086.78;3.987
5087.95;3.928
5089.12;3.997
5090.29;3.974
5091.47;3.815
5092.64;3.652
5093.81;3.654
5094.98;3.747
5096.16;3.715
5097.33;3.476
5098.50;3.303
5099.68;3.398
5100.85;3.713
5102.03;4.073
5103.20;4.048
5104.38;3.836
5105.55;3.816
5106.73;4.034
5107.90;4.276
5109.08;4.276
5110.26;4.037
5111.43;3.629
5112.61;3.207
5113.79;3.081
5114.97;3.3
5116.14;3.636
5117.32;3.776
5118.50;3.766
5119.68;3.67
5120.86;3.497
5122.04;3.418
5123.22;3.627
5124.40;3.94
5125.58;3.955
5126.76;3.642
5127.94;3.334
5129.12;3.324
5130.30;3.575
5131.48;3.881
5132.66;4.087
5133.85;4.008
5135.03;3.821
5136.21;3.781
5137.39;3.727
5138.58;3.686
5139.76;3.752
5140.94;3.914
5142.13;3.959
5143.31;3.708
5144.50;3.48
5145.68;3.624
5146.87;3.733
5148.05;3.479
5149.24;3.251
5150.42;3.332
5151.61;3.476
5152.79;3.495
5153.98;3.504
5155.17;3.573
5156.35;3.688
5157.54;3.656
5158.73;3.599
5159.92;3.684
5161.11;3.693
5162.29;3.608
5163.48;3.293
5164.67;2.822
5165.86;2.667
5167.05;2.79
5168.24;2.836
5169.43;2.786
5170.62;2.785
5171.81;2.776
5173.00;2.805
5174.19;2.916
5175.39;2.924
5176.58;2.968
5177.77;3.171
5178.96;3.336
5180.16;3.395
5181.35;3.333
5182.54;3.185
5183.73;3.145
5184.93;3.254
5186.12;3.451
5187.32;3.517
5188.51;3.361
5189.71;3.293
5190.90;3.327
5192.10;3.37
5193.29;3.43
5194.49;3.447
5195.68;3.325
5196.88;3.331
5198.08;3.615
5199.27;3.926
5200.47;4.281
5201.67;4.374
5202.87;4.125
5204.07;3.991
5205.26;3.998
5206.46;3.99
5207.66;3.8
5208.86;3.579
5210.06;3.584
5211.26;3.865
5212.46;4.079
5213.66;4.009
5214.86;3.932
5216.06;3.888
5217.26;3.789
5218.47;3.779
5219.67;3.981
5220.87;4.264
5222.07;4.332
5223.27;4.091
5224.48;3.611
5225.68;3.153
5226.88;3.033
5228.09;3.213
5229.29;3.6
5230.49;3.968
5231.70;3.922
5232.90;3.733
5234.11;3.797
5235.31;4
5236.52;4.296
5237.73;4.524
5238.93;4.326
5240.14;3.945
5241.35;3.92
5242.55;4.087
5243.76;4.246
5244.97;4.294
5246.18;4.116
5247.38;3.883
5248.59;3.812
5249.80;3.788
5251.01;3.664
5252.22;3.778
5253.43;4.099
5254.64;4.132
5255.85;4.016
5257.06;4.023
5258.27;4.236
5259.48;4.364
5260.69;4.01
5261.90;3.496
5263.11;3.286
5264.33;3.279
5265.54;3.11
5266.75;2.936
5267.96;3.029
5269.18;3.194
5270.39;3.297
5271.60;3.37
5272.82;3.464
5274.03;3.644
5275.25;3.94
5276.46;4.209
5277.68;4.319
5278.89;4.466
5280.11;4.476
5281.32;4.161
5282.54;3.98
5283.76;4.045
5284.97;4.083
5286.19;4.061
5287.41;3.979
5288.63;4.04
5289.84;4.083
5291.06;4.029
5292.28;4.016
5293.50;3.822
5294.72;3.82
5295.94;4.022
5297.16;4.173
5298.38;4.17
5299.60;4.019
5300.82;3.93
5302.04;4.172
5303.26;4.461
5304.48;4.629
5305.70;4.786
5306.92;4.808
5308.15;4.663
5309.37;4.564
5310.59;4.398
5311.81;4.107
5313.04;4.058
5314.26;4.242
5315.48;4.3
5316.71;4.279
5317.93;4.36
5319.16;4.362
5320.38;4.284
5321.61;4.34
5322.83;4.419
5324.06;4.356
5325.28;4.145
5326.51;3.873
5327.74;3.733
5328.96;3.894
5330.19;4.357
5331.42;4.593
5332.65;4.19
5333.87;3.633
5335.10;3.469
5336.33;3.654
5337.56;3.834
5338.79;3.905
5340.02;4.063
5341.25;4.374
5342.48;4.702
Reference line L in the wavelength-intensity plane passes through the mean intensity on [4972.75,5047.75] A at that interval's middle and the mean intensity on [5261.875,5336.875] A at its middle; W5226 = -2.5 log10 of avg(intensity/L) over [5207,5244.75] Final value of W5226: 0.02 mag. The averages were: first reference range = 3.77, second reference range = 4.02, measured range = 3.89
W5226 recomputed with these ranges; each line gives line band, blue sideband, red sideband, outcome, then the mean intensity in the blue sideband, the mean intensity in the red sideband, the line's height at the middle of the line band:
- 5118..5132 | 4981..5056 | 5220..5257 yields 0.05 mag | 3.72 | 3.92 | 3.82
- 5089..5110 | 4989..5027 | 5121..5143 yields -0.03 mag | 3.68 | 3.74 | 3.72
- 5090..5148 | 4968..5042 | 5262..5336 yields 0.04 mag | 3.77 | 4.03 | 3.87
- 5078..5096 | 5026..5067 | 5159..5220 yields -0.04 mag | 3.85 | 3.46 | 3.74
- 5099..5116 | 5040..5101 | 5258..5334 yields 0.03 mag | 3.85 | 4.04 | 3.88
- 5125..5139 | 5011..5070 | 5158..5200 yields -0.10 mag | 3.76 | 3.24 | 3.42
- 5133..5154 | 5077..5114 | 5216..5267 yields 0.05 mag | 3.81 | 3.86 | 3.83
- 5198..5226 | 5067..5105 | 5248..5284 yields -0.04 mag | 3.82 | 3.78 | 3.8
